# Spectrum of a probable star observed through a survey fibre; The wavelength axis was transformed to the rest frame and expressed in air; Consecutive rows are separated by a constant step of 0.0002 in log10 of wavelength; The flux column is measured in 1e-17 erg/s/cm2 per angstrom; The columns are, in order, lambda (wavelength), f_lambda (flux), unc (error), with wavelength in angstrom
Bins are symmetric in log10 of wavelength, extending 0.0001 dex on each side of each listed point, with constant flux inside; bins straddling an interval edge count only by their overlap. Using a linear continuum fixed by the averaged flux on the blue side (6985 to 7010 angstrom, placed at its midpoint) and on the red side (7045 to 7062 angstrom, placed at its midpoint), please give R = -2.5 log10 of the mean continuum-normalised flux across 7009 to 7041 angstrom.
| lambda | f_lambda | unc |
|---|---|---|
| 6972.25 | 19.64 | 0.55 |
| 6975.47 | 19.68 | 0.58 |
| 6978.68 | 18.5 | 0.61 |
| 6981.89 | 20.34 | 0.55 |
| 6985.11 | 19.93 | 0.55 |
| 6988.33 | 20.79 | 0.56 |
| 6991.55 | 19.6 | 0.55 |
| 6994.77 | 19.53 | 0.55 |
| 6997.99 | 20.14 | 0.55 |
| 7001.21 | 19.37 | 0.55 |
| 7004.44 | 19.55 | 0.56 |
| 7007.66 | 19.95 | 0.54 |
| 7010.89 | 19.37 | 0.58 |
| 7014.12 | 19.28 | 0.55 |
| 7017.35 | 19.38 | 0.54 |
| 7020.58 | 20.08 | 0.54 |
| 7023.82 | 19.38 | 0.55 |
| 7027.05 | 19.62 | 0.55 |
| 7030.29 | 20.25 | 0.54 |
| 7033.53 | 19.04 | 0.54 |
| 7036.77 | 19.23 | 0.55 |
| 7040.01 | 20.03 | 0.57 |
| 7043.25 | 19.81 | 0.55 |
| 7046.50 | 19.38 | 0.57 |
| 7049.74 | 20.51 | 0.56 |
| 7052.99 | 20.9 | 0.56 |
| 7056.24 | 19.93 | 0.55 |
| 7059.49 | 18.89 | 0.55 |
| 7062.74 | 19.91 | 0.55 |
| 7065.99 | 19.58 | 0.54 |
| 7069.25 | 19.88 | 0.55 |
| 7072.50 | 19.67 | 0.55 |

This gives 0.02 mag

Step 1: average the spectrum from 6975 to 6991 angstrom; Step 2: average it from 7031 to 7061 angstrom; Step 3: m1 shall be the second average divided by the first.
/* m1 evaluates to 1.00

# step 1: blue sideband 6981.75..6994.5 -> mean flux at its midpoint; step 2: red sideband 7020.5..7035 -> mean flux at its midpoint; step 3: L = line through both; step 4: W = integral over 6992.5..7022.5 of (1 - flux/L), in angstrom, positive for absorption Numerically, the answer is 0.3 angstrom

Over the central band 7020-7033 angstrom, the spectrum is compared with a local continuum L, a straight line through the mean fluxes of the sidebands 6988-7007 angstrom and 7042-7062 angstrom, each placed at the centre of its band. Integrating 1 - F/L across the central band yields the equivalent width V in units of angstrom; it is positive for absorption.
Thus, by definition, 0.1 angstrom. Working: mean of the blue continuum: 19.8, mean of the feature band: 19.7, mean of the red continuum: 19.9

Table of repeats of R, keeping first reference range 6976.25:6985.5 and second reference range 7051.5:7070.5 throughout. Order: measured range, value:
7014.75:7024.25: 0.01 mag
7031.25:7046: 0.01 mag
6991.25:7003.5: 0.00 mag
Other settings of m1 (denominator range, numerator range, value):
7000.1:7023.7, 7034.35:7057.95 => 1.02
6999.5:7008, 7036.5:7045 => 1.01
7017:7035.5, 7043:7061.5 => 1.01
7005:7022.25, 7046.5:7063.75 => 1.02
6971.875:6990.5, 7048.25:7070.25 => 1.01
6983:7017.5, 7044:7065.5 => 1.01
